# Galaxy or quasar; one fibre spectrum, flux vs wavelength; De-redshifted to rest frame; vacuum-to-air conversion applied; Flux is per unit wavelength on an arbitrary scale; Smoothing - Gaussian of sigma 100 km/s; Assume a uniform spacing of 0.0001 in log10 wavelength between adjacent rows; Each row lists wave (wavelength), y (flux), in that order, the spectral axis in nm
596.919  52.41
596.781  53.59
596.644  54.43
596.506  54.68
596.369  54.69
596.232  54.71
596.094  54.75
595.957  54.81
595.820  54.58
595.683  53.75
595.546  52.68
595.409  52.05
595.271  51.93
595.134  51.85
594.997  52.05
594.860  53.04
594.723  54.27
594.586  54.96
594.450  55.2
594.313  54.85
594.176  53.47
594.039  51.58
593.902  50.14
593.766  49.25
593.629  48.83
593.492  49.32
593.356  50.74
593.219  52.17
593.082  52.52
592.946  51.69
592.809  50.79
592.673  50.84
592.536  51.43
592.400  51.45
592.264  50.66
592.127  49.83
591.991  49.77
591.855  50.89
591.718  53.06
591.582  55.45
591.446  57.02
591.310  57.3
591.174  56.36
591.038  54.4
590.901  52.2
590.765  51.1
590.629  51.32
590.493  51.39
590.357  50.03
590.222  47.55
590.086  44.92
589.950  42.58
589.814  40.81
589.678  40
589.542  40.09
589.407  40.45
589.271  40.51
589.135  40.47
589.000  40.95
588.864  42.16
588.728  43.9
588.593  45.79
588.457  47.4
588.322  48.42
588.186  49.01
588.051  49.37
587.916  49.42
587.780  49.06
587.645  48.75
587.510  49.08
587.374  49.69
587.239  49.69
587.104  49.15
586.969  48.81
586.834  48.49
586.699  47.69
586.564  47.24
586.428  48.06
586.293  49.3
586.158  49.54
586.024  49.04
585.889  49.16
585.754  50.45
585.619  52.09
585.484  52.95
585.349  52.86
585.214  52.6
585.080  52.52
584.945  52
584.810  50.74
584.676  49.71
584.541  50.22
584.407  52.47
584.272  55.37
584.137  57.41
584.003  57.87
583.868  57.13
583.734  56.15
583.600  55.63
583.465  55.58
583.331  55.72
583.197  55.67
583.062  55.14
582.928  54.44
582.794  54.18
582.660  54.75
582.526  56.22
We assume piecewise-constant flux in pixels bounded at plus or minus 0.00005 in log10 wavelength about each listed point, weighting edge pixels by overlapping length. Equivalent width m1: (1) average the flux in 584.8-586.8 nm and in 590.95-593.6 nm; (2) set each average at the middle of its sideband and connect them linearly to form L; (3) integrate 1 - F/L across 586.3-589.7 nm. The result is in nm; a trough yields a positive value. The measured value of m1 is 0.32 nm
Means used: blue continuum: 50.4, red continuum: 52.3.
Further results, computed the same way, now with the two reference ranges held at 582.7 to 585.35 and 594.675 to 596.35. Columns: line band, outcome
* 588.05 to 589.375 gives 0.23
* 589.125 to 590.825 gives 0.28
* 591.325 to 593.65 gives 0.08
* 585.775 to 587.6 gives 0.17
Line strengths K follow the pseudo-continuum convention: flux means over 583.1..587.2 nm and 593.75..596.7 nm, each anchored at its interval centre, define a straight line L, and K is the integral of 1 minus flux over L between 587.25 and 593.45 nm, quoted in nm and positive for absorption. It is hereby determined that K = 0.47 nm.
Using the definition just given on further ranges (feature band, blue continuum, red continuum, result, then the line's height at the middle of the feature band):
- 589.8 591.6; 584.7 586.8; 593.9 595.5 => 0.03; 51.8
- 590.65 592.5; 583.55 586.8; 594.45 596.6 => 0.00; 53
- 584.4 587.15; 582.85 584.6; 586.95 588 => 0.09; 52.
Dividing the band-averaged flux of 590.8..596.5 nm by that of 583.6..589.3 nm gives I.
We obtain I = 1.06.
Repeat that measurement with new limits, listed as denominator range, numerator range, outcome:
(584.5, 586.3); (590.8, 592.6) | 1.04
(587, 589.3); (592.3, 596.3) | 1.12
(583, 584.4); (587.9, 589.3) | 0.81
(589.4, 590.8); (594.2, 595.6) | 1.17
